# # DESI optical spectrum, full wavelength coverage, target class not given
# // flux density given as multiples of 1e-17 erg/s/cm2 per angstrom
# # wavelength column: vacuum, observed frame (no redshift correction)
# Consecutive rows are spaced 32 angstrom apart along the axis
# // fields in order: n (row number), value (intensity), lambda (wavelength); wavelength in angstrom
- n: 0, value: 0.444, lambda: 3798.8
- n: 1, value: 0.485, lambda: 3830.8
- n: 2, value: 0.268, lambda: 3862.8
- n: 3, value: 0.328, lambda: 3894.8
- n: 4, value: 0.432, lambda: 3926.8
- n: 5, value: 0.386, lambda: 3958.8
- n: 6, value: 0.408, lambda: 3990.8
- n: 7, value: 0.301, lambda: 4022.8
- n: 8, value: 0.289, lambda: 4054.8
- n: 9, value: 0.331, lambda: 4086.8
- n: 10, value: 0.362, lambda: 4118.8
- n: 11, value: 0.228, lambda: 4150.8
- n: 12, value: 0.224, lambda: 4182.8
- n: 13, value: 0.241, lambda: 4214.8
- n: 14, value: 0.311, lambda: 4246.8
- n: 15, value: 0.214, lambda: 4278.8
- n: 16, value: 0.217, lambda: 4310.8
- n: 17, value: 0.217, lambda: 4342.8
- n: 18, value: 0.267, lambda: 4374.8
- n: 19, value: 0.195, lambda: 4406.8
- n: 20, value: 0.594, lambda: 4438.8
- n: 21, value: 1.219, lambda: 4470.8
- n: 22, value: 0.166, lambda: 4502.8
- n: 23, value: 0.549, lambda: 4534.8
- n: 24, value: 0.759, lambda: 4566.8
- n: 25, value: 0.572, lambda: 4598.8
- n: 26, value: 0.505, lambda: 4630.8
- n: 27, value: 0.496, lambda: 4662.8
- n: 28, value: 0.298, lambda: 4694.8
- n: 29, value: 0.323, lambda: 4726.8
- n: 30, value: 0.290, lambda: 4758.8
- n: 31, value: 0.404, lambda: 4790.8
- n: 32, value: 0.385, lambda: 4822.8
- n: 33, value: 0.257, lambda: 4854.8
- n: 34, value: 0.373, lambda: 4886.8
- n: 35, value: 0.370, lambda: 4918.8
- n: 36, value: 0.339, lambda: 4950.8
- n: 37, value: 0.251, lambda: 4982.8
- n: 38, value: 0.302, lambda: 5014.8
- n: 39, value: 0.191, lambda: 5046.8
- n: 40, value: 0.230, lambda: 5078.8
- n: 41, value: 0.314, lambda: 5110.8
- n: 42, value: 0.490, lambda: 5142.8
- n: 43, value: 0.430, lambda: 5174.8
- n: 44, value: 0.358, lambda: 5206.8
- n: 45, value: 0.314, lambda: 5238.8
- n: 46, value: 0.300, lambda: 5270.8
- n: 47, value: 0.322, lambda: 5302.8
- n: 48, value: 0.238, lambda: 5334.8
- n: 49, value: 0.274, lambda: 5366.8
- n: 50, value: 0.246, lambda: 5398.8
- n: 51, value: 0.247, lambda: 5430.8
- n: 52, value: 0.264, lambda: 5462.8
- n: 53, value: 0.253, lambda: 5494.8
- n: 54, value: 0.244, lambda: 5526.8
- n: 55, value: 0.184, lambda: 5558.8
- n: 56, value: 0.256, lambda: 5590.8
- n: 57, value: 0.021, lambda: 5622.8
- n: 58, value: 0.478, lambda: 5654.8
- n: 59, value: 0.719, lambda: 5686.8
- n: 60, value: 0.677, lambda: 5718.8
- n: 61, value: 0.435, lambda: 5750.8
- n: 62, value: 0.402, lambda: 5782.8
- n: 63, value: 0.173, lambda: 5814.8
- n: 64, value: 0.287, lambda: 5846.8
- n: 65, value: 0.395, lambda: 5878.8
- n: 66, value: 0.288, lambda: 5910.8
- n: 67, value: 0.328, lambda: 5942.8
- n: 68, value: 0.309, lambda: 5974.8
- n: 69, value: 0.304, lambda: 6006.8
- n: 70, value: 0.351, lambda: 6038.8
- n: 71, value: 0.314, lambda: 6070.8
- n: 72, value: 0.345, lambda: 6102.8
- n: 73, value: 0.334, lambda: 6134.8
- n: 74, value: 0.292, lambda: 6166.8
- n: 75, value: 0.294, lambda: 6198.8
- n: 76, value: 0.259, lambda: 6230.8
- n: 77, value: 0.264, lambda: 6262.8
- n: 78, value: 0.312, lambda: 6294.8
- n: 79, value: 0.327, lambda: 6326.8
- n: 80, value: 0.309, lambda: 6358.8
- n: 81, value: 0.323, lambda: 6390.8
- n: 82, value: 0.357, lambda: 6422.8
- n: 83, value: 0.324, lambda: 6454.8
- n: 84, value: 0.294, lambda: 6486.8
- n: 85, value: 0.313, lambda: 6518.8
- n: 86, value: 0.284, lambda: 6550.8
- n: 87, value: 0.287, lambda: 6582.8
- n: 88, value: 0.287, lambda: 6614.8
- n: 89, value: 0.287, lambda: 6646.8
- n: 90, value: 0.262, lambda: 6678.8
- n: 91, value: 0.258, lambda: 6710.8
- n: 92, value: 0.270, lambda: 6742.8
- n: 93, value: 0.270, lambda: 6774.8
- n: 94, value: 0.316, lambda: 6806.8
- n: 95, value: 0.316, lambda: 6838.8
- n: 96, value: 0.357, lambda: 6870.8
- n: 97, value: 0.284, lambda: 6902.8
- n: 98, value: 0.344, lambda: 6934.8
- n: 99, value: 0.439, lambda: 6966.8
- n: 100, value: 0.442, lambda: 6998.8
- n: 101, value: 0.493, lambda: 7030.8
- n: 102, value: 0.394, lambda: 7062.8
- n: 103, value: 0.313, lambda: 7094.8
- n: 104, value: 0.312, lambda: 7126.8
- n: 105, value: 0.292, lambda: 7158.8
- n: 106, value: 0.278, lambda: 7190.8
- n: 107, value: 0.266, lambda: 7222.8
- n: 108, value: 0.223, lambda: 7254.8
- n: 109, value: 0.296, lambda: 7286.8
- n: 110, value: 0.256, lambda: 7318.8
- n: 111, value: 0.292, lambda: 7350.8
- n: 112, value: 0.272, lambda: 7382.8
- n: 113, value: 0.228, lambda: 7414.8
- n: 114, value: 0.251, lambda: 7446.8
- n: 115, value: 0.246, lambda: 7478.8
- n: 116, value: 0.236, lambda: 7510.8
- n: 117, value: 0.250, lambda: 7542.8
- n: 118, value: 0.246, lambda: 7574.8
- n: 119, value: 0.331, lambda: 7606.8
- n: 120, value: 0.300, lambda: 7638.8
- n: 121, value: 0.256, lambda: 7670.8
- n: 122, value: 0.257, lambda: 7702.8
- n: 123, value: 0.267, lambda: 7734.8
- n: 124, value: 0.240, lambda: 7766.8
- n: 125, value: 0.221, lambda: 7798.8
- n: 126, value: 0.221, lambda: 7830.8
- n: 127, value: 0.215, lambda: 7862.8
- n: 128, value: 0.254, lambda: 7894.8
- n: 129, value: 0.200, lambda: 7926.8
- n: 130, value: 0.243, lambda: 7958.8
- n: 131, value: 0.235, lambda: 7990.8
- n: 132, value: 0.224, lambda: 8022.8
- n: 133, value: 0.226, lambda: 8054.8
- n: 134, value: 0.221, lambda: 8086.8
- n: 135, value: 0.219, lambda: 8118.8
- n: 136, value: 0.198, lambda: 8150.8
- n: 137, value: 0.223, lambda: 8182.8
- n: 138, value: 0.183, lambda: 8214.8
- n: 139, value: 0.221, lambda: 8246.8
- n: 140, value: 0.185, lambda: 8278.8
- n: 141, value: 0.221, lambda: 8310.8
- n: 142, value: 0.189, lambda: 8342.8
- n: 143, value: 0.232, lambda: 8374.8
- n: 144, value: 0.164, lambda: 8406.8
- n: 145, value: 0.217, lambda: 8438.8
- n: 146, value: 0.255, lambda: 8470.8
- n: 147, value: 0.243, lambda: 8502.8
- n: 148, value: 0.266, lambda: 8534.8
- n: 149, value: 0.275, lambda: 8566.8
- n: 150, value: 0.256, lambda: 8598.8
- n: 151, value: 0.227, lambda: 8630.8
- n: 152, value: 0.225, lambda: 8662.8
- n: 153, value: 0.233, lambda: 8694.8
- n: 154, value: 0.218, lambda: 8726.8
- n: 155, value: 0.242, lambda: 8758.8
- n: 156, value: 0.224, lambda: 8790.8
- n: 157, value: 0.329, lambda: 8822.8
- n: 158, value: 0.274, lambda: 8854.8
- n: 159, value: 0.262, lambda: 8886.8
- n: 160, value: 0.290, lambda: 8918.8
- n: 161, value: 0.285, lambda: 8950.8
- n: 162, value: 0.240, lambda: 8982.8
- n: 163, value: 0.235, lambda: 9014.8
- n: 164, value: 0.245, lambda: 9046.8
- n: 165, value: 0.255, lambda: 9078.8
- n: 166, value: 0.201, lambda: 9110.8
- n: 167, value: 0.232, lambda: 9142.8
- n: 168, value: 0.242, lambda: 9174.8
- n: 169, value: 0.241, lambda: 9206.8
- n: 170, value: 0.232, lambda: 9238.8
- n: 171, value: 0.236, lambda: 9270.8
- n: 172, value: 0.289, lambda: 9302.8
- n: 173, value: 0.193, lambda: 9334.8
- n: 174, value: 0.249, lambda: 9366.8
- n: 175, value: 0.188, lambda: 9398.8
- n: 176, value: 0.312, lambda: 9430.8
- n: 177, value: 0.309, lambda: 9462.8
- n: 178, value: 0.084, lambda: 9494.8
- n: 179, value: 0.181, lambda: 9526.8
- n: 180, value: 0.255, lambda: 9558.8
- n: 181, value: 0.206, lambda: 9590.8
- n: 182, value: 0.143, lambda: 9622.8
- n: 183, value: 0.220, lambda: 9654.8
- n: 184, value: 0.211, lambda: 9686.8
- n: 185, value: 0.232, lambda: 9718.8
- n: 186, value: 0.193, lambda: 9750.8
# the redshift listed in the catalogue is 2.67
